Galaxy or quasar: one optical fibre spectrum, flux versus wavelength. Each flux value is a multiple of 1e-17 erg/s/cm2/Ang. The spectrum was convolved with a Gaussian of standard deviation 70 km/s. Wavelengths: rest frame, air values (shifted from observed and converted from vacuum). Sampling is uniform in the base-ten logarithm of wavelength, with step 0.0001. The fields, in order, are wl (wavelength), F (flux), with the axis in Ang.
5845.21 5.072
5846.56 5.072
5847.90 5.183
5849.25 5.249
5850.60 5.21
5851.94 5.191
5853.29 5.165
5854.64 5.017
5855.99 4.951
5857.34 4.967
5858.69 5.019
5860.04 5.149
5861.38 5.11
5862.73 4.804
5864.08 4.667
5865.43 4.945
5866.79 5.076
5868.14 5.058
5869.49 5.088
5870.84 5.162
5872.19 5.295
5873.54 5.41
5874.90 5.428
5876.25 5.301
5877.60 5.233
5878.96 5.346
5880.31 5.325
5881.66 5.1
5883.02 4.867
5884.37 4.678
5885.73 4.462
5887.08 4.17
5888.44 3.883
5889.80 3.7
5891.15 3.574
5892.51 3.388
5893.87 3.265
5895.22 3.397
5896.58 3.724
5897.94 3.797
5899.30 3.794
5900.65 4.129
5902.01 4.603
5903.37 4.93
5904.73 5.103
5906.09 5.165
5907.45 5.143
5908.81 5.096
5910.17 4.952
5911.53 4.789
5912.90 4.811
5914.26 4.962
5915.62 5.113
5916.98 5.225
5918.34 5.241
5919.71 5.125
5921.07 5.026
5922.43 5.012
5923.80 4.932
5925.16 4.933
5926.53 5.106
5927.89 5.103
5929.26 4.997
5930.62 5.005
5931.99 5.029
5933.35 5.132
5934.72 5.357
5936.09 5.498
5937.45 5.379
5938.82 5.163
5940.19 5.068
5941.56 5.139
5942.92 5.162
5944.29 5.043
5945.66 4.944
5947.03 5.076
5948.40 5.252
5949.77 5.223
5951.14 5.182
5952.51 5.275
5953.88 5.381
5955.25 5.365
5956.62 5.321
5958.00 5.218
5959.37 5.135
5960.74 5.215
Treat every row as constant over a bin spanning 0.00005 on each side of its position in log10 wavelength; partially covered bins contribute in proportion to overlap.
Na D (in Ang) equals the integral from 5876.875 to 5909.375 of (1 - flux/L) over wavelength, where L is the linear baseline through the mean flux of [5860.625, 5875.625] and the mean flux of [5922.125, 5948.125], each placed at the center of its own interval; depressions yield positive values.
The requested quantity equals 4.4 Ang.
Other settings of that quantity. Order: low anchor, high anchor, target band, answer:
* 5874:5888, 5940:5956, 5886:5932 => 4.3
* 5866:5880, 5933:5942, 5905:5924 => 0.7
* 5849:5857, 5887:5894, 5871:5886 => -3.8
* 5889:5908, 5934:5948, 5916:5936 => -1.2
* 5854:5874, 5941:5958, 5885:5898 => 3.5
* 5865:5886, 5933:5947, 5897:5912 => 1.4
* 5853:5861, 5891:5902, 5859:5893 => -3.3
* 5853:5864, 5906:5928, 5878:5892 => 1.4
